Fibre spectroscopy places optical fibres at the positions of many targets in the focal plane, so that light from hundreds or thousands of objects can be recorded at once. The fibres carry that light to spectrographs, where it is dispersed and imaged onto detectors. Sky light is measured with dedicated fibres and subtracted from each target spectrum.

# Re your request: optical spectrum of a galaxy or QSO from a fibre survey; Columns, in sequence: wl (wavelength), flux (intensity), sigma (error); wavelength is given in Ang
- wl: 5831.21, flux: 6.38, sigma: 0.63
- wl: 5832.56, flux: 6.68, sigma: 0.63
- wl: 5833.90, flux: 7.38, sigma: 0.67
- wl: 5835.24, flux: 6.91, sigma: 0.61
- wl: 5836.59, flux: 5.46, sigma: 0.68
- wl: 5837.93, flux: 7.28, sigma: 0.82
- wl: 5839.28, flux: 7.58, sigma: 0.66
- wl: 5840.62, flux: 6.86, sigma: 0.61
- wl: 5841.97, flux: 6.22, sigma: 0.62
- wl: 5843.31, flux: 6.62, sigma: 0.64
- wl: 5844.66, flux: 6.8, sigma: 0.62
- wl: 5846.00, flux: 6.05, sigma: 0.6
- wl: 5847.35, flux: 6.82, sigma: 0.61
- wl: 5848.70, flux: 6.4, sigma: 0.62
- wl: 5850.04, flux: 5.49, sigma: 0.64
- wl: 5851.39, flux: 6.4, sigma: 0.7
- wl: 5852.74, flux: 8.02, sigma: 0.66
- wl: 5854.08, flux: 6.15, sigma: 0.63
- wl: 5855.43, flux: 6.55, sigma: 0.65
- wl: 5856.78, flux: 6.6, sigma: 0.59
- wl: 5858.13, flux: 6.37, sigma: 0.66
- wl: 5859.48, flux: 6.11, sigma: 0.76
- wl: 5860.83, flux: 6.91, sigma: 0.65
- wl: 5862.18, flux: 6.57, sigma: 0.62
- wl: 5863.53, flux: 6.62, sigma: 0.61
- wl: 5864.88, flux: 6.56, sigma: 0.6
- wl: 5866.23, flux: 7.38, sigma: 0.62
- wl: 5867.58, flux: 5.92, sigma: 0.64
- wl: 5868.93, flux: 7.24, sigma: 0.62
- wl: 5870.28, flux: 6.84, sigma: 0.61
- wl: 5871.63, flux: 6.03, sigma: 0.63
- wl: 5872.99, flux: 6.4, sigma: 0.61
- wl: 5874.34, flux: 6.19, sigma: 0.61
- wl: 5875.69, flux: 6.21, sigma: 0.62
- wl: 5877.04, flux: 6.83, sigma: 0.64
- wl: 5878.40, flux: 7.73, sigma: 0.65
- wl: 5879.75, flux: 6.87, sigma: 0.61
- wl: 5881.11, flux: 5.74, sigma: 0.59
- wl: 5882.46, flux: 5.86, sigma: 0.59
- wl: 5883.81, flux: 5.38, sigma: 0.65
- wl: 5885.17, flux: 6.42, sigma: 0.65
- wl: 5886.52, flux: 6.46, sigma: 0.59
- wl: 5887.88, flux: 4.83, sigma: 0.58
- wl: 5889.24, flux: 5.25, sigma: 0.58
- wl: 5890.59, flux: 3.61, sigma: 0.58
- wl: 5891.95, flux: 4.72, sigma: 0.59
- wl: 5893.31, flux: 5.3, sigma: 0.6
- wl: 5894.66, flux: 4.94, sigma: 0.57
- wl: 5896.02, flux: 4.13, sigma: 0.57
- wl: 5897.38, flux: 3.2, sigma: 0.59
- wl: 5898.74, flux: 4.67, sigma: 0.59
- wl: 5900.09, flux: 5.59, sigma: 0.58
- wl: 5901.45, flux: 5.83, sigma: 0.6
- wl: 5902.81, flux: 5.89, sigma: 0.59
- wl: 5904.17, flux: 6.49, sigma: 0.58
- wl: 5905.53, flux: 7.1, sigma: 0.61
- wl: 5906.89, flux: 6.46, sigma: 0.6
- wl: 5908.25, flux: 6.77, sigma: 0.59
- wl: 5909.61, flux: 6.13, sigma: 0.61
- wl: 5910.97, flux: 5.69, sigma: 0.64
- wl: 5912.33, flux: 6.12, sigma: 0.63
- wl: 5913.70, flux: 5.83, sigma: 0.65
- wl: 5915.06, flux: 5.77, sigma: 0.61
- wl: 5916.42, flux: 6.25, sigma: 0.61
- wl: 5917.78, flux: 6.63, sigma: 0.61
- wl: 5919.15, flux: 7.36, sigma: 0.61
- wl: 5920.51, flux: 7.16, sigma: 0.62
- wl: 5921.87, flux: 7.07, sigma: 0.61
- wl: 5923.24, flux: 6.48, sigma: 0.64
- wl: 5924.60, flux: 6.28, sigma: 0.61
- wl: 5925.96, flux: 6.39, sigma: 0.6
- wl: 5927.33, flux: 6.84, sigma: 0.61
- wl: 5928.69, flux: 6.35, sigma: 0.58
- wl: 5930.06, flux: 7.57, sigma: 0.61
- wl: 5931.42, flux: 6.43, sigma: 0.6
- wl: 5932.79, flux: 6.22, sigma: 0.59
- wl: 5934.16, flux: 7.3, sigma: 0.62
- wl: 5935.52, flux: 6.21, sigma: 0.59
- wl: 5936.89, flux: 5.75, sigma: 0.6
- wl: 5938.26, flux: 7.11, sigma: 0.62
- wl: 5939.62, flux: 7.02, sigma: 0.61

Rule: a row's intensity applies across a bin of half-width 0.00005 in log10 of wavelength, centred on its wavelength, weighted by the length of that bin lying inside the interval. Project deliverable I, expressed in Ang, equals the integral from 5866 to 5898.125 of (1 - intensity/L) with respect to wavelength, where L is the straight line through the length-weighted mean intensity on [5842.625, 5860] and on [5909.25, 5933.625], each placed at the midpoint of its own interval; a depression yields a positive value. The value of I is 3.5 Ang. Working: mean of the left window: 6.5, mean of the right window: 6.48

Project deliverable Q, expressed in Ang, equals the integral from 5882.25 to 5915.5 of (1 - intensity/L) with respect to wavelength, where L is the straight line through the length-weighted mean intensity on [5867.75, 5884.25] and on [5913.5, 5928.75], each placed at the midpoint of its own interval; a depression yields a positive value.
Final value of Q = 4.99 Ang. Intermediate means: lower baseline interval 6.44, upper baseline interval 6.57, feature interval 5.53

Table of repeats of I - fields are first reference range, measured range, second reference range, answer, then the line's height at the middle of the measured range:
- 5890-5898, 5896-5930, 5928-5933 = -3.79 Ang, 5.56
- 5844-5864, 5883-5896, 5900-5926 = 2.57 Ang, 6.44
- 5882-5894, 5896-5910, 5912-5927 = 0.41 Ang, 5.87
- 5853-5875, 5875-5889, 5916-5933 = 0.85 Ang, 6.6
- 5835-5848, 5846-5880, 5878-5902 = -3.06 Ang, 6.07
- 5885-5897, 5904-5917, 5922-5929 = -0.93 Ang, 5.85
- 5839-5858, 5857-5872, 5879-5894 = -1.17 Ang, 6.13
